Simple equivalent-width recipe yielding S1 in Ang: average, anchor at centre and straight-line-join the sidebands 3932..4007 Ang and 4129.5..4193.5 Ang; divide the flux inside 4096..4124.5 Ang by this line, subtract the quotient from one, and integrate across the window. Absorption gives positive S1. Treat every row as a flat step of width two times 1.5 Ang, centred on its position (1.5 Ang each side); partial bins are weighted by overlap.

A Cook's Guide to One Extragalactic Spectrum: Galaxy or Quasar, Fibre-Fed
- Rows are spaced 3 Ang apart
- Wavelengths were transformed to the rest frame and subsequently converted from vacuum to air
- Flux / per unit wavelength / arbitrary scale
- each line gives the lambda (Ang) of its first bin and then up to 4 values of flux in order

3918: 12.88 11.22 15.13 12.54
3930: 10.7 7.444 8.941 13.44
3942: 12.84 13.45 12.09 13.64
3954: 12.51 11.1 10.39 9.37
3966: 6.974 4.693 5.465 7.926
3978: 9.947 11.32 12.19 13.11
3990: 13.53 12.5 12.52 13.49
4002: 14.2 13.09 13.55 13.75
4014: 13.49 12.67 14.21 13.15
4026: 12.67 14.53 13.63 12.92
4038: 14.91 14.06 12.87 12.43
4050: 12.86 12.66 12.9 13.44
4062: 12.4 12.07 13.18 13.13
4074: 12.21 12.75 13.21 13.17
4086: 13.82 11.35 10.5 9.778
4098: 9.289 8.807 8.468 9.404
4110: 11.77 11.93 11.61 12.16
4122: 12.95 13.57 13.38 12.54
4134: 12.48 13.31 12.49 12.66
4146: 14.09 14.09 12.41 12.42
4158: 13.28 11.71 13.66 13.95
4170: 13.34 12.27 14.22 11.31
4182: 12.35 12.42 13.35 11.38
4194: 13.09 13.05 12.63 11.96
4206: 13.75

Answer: 3.7 Ang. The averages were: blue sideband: 11.1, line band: 10.8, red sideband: 12.8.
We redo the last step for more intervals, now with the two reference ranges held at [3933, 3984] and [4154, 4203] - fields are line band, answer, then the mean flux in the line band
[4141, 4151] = -0.90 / 13.5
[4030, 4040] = -2.48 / 13.9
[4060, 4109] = 0.68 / 11.5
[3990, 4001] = -2.41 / 13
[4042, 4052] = -1.37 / 12.8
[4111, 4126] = -0.39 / 12.4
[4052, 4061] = -1.29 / 13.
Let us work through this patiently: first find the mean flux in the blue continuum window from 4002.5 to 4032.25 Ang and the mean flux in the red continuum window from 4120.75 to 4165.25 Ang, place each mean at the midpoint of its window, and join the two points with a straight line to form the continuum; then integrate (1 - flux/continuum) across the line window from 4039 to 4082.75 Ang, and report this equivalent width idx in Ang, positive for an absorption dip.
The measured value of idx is 1.38 Ang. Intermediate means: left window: 13.5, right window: 13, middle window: 12.9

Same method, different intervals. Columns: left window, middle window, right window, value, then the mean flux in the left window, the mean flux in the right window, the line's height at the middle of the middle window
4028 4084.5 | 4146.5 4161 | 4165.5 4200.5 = -0.1 Ang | 13.1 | 12.8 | 12.9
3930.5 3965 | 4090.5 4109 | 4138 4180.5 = 4.6 Ang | 11.3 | 13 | 12.5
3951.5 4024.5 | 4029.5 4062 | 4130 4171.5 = -3.3 Ang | 11.5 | 13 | 12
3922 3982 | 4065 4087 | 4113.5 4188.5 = -1.9 Ang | 10.5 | 12.9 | 12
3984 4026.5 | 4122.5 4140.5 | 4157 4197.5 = -0.1 Ang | 13.3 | 12.8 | 12.9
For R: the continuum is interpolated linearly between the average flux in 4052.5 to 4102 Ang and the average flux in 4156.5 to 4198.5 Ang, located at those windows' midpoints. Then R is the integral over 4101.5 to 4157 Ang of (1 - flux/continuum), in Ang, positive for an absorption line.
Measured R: 0.9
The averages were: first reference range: 12.1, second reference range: 12.8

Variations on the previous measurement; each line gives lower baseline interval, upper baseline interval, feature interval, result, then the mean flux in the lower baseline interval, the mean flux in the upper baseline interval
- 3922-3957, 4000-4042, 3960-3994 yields 8.17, 12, 13.6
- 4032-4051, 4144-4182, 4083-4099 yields 2.45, 13.4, 13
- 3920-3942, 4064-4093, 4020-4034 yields -1.57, 11.4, 12.6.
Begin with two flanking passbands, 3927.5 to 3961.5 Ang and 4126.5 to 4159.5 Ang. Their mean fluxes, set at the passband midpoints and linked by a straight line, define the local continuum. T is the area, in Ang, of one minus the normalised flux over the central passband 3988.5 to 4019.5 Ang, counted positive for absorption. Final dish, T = -3.4 Ang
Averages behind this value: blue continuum 11.5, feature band 13.3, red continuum 13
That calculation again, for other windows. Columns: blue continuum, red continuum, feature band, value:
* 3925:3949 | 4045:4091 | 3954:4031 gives 2.8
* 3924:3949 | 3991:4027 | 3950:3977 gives 7.0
